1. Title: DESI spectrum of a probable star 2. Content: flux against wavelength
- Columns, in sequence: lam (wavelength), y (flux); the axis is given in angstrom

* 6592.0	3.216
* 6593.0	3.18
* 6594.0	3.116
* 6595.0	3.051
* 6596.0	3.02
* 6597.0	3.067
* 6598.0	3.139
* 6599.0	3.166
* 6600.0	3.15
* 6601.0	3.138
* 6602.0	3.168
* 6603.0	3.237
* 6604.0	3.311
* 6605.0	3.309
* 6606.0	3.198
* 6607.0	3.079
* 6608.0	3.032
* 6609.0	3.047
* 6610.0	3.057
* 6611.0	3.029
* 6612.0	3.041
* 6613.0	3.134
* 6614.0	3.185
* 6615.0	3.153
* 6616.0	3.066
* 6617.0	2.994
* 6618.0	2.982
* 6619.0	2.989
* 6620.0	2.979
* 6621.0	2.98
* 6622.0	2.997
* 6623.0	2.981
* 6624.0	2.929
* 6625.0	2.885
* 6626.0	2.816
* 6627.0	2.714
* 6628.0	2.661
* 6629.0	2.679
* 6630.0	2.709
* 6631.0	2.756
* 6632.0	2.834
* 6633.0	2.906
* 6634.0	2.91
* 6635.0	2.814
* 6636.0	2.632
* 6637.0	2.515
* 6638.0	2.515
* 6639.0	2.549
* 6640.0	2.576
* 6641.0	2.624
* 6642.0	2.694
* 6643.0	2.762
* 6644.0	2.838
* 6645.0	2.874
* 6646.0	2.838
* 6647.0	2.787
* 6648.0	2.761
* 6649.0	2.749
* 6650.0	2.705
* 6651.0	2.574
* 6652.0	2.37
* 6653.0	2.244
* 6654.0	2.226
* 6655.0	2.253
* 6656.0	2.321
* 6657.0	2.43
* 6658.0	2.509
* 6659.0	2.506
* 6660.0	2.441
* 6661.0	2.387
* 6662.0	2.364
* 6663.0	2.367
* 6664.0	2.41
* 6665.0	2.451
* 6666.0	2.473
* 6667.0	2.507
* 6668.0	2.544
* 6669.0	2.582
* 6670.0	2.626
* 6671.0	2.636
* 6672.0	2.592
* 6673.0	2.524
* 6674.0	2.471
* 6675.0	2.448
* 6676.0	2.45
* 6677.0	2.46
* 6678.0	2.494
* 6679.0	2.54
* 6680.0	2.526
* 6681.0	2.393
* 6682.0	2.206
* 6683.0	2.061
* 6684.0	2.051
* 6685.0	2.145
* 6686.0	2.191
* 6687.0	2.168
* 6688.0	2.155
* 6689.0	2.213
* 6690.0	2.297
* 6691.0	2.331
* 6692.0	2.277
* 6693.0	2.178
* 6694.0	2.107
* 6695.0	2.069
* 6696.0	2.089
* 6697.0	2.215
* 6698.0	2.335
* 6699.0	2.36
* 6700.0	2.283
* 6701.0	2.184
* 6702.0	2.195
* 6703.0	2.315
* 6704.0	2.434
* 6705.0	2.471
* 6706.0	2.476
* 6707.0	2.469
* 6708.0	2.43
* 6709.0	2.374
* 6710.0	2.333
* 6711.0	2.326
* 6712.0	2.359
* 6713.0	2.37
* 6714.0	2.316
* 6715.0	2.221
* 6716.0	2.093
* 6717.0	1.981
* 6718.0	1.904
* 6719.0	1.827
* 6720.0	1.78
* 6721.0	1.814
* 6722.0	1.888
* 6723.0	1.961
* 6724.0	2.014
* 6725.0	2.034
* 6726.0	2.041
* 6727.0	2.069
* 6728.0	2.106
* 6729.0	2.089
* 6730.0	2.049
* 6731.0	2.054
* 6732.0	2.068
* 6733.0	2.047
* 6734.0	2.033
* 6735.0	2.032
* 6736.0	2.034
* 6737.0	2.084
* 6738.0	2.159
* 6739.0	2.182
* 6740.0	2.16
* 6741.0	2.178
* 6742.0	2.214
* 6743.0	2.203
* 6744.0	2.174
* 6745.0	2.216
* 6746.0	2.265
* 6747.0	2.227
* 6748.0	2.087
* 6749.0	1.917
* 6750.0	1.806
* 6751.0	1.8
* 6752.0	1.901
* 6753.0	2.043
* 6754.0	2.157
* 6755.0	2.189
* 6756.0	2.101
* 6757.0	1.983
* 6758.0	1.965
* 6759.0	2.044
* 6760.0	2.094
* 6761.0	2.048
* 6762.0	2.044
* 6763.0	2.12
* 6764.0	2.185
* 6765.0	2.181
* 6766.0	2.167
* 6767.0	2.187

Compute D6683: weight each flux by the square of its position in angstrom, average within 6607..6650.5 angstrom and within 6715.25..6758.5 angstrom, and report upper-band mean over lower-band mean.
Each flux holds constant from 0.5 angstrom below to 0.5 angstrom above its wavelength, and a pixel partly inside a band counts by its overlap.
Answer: 0.7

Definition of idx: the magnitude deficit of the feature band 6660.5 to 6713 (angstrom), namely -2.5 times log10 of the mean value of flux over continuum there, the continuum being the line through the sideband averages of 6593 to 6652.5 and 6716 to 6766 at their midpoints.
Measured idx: 0.04 mag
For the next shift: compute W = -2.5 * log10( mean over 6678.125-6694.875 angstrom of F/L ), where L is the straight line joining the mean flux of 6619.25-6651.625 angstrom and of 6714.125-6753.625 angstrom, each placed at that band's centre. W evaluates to 0.07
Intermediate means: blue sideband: 2.77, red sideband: 2.05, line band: 2.24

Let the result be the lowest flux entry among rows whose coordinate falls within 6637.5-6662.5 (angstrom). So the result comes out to 2.226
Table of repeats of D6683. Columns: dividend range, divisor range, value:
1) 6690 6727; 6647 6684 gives 0.90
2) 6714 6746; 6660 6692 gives 0.88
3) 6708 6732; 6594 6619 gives 0.70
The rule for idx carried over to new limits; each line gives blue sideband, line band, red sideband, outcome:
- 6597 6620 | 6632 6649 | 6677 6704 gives 0.02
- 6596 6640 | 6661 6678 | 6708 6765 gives 0.04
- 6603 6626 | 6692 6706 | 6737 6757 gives 0.09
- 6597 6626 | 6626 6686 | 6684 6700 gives 0.02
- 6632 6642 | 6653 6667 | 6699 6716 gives 0.08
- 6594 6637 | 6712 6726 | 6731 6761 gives 0.12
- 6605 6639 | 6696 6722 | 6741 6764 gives 0.06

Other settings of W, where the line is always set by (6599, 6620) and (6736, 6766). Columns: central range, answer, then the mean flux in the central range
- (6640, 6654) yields 0.07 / 2.66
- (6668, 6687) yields 0.09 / 2.41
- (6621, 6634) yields 0.06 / 2.83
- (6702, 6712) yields 0.01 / 2.39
